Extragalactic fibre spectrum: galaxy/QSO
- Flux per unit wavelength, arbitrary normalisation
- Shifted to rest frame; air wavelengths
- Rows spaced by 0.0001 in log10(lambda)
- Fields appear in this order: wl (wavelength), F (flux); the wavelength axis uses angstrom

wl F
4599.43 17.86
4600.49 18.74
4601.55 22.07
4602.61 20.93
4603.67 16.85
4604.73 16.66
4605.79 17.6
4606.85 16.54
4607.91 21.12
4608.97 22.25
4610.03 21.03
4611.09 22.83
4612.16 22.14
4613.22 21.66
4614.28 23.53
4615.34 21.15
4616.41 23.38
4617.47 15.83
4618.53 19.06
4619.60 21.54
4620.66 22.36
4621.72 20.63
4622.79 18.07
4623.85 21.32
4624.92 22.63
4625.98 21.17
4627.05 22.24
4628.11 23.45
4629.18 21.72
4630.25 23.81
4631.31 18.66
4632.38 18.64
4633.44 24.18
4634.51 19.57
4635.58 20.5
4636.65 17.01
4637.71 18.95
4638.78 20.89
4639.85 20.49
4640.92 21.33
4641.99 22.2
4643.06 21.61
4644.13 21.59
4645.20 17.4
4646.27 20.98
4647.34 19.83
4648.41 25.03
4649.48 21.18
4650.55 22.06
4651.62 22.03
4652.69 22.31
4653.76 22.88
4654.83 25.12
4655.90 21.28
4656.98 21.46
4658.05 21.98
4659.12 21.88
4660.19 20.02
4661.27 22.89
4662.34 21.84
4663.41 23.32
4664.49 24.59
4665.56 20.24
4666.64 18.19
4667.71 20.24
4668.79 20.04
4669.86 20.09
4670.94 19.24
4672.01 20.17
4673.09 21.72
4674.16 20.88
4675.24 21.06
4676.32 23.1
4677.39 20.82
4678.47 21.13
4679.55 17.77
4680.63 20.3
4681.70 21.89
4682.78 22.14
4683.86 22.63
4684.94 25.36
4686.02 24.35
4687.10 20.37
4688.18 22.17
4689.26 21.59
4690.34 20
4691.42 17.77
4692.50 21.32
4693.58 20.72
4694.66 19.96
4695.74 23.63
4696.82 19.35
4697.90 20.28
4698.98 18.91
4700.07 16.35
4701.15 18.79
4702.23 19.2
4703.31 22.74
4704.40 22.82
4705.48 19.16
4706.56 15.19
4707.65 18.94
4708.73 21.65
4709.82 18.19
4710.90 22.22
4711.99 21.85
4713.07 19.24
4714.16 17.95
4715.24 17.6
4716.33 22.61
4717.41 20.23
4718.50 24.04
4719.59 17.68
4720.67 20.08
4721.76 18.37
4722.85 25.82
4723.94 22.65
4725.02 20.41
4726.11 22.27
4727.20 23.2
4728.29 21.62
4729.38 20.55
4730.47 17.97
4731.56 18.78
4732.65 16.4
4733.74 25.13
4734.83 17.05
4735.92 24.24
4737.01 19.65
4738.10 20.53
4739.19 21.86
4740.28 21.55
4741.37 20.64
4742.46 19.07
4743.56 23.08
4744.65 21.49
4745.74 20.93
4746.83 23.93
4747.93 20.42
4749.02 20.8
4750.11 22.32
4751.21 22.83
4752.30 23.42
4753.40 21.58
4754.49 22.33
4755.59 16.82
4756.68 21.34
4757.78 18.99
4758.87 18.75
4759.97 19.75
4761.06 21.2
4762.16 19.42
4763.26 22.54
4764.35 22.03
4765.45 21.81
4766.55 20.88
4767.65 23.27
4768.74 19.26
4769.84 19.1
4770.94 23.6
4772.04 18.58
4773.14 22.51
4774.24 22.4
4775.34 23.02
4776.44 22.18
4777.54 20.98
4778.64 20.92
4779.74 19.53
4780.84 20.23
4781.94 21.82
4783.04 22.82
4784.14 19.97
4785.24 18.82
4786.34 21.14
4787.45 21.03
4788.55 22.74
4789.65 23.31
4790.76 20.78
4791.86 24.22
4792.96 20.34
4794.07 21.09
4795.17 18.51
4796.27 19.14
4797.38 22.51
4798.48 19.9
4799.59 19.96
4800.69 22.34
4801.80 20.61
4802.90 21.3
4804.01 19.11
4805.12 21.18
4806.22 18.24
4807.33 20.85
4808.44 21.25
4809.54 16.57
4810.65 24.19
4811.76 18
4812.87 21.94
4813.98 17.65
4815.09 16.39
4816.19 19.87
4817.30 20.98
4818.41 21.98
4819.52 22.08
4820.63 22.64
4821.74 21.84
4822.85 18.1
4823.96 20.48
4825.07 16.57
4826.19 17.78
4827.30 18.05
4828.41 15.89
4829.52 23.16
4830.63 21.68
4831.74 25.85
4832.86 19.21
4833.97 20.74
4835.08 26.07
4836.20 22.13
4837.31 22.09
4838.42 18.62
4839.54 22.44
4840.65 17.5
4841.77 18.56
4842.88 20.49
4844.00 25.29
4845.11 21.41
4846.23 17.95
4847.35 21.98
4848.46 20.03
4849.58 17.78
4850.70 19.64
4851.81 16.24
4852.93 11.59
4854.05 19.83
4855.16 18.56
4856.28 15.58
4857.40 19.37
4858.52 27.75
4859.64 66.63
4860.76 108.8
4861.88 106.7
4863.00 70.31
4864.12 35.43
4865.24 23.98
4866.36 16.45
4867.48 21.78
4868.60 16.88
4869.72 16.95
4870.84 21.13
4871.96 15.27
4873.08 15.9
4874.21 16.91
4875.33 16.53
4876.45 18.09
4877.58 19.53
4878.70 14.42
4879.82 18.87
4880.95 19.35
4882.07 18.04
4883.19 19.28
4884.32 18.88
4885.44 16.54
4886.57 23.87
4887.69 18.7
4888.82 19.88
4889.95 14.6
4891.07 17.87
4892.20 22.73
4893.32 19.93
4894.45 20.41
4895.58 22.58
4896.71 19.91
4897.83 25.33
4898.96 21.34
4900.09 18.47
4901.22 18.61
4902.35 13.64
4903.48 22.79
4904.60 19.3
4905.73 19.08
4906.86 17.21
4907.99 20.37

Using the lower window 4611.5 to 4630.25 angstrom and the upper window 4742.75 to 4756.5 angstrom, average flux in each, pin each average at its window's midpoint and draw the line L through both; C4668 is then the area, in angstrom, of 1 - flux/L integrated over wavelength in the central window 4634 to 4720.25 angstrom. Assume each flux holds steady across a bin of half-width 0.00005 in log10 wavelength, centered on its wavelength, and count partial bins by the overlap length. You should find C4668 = 2.6 angstrom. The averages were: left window 21.4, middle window 20.8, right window 21.6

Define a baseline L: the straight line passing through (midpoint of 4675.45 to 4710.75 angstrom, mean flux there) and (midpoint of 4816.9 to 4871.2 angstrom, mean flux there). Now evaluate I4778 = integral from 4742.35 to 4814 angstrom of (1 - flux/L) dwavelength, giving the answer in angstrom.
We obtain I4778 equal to 8.0 angstrom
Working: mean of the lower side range 20.6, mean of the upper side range 26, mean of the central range 21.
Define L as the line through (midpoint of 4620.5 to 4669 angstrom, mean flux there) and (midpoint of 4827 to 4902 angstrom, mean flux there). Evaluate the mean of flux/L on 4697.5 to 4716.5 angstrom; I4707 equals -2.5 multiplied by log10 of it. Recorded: 0.13 mag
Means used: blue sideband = 21.3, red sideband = 23.9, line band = 19.6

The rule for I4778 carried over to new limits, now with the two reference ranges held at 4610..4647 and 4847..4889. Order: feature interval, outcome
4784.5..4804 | 3.0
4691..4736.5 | 5.2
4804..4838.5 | 6.8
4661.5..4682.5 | 1.0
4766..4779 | 1.5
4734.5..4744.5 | 1.1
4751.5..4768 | 2.1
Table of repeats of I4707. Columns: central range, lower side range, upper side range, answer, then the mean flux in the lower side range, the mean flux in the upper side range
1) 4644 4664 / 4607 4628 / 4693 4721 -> -0.06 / 21.2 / 20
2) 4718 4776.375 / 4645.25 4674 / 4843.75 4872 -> 0.21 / 21.5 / 30.9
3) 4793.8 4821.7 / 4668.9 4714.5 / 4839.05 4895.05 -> 0.15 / 20.6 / 24.8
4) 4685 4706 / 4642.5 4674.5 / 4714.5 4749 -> 0.03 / 21.4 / 20.9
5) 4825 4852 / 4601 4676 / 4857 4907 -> 0.22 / 21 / 25.8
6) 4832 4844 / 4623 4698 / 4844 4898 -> 0.16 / 21.3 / 25.1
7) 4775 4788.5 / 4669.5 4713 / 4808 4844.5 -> -0.03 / 20.6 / 20.5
